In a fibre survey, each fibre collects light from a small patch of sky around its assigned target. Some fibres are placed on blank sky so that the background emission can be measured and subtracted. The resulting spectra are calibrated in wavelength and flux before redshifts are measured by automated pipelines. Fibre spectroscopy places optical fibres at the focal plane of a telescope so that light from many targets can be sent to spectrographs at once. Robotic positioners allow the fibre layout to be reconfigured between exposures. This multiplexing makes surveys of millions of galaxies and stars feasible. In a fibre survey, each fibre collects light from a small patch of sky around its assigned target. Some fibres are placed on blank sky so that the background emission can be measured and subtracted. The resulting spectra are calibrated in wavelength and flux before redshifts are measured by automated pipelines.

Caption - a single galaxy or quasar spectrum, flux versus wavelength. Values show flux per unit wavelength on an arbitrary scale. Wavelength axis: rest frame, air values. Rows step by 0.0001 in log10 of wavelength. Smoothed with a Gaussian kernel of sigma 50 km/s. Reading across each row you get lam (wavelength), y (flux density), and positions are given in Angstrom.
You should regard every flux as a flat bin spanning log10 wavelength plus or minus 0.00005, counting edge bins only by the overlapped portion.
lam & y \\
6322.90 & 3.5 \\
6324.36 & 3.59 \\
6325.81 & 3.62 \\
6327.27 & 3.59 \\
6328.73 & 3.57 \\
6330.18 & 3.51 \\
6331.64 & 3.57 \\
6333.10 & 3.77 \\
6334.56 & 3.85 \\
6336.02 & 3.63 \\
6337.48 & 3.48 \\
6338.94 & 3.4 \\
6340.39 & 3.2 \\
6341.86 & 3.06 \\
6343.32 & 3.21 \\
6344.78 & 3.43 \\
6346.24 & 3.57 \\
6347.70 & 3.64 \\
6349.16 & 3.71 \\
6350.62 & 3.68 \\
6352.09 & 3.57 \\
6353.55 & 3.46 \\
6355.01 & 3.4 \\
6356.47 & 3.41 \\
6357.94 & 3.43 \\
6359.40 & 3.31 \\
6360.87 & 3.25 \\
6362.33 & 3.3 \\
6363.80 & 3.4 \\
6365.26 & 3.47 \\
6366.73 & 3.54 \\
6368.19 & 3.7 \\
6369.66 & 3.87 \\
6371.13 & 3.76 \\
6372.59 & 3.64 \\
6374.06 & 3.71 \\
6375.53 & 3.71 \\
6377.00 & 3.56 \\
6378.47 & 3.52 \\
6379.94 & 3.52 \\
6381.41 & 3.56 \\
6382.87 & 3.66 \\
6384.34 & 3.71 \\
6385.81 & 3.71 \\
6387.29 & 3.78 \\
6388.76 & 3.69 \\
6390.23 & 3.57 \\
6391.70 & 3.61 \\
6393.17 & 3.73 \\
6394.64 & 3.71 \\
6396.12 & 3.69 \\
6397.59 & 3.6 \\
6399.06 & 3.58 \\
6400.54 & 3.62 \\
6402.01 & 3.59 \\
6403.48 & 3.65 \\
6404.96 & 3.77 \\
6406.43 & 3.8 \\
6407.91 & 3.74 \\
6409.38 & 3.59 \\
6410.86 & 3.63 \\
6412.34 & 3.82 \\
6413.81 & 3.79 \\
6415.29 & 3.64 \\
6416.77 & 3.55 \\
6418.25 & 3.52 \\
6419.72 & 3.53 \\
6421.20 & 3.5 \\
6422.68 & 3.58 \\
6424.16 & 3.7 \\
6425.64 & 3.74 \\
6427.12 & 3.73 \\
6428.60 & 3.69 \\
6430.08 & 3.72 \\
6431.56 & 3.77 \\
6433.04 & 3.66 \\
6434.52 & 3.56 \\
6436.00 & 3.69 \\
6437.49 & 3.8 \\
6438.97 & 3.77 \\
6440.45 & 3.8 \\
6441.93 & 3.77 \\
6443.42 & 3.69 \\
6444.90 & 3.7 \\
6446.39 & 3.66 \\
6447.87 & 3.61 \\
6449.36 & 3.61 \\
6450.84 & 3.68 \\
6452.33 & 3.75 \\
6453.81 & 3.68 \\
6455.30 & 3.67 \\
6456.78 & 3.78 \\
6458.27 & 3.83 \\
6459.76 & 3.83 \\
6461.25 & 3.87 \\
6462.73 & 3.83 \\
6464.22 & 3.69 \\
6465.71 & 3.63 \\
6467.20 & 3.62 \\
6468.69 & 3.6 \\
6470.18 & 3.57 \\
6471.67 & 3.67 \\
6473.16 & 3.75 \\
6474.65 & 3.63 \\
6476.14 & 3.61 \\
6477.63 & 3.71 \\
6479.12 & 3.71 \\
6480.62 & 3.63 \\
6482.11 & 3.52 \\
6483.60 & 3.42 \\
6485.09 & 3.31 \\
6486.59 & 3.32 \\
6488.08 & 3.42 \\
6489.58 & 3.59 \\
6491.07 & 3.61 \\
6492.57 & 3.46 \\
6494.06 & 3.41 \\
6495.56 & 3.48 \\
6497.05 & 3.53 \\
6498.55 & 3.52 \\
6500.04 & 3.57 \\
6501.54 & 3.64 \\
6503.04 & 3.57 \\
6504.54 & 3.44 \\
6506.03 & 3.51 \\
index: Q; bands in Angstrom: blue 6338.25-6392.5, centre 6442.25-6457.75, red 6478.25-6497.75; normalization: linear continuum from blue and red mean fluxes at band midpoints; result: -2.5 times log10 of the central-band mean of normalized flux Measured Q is -0.054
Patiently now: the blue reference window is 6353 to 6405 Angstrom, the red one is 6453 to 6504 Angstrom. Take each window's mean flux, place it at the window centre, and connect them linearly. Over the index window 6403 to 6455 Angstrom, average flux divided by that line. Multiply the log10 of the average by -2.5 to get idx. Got -0.03 mag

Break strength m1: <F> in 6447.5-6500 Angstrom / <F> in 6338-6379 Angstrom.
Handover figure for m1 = 1.03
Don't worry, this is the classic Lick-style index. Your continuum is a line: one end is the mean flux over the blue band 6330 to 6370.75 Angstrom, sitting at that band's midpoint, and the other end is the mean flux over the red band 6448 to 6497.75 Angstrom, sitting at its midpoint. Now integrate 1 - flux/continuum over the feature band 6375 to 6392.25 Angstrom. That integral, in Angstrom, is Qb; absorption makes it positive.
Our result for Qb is -0.5 Angstrom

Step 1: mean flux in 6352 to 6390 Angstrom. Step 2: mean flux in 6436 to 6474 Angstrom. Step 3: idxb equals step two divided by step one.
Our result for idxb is 1.04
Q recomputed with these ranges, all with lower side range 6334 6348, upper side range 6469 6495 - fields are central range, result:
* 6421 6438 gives -0.05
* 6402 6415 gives -0.07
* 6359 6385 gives -0.03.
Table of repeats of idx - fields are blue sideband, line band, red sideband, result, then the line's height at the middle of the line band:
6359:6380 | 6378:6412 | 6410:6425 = -0.019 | 3.59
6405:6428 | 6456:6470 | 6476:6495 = -0.052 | 3.56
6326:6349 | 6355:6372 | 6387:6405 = 0.025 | 3.57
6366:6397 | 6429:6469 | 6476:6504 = -0.041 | 3.58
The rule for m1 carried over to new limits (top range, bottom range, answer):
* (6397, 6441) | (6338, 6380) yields 1.05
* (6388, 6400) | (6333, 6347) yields 1.06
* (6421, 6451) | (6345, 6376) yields 1.04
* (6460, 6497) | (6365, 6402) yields 0.98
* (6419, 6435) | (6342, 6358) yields 1.05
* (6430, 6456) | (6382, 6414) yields 1.00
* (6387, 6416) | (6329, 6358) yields 1.05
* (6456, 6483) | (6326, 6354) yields 1.05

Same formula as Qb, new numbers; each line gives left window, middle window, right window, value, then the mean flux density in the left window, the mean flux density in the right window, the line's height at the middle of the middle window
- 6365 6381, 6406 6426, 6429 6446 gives 0.24 Angstrom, 3.64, 3.72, 3.69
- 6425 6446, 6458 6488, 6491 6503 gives -0.23 Angstrom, 3.72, 3.52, 3.6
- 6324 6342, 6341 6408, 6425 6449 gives 0.58 Angstrom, 3.54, 3.71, 3.61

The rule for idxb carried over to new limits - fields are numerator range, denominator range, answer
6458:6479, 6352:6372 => 1.06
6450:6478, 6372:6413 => 1.01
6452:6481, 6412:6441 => 1.01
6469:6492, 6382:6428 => 0.97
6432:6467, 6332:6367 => 1.07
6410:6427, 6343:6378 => 1.03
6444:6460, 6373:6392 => 1.02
